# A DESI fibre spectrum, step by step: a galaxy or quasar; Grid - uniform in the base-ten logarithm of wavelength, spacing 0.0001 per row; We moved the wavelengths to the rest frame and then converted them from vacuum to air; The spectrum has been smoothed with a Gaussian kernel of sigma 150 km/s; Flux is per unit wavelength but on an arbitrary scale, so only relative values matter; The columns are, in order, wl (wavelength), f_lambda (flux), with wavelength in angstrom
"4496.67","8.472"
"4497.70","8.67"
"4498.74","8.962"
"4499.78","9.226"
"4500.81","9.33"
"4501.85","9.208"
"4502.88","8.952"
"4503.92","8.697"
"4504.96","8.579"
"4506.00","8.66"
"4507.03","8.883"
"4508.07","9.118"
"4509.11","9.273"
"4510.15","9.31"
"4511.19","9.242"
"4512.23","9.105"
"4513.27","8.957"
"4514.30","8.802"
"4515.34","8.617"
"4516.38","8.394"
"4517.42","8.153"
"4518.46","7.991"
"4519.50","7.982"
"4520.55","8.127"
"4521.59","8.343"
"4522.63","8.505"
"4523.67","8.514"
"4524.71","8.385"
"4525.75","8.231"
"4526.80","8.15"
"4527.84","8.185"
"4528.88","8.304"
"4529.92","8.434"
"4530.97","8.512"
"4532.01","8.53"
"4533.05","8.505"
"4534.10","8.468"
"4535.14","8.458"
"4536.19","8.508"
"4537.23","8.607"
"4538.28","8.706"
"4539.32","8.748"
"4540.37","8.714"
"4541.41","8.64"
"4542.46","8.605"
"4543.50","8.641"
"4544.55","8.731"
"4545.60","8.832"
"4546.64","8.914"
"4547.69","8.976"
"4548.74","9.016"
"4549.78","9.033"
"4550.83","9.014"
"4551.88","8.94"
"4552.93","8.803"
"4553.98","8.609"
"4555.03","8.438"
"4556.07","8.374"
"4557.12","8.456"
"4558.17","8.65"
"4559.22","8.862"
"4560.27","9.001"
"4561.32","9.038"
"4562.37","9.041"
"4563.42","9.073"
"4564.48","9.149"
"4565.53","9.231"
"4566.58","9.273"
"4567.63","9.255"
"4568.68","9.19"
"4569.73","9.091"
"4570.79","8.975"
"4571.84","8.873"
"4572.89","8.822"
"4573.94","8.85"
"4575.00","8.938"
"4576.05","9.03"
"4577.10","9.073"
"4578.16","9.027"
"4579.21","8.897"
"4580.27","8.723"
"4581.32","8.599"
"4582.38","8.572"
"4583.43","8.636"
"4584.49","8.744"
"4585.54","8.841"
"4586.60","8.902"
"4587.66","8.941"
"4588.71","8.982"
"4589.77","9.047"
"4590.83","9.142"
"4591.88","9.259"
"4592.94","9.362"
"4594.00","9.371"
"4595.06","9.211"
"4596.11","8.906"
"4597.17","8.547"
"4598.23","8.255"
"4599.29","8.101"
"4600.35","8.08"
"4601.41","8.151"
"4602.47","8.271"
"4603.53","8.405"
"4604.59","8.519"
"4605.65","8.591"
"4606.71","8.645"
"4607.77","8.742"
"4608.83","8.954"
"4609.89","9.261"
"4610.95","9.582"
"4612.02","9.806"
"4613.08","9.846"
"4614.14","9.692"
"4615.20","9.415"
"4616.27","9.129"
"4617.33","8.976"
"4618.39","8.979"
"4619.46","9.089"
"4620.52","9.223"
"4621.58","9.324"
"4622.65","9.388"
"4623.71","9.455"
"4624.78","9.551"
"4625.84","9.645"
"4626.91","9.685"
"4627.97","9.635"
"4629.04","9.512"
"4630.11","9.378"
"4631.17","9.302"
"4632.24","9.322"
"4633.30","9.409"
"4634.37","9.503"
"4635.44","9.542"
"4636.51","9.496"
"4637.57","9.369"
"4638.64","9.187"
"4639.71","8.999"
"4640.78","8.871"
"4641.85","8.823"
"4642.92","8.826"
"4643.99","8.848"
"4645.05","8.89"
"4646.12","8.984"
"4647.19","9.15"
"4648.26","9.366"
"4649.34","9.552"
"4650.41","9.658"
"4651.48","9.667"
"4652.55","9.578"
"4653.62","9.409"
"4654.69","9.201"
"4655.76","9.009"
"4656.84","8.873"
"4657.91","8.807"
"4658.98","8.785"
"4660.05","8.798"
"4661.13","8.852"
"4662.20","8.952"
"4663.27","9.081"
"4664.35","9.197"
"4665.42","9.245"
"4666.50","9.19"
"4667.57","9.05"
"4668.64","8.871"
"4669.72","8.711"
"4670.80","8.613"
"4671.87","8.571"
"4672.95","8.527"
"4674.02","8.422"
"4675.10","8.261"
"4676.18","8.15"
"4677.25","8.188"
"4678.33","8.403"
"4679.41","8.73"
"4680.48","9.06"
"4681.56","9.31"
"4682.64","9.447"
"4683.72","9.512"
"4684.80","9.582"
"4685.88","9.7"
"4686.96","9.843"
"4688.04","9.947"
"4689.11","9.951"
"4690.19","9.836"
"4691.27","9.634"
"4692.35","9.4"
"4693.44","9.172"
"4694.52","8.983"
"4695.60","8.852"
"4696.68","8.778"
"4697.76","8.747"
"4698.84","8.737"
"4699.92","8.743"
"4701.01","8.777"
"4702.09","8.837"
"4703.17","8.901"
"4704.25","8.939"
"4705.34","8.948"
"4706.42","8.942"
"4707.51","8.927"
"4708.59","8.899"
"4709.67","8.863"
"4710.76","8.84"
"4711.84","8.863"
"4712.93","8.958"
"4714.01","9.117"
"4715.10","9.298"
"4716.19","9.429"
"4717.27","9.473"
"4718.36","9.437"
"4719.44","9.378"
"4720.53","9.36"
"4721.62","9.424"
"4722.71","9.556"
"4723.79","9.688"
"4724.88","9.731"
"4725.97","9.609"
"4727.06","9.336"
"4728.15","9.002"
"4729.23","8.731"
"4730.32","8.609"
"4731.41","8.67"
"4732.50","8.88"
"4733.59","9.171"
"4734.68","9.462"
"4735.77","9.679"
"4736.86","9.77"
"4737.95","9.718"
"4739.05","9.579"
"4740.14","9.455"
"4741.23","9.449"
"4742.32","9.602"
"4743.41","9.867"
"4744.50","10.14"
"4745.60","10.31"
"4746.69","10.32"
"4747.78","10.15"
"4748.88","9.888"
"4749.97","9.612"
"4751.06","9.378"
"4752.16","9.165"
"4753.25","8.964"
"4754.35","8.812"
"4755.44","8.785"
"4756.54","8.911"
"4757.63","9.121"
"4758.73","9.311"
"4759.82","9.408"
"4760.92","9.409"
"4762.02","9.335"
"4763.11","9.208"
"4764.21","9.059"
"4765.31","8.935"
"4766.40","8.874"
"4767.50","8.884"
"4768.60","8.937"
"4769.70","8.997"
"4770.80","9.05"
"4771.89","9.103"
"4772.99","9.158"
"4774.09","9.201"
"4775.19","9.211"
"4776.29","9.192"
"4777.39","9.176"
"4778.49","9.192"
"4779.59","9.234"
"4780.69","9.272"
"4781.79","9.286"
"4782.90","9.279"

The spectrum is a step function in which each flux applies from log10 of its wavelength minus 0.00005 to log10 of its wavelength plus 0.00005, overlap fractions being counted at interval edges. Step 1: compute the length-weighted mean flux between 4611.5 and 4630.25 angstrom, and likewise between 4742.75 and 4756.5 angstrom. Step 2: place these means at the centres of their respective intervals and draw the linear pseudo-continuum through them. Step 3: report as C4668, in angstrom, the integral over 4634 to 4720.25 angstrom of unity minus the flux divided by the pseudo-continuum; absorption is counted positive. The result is 3.8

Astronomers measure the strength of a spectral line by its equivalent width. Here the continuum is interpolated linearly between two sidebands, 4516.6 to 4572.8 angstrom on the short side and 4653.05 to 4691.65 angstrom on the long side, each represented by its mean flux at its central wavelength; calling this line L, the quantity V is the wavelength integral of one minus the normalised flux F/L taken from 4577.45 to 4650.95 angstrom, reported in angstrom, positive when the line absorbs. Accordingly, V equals -1.6 angstrom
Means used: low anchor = 8.68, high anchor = 9.05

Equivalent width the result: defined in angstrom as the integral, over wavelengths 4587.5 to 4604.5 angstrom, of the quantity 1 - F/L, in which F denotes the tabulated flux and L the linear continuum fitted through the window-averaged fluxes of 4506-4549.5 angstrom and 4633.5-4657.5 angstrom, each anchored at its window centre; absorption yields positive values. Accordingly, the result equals 0.4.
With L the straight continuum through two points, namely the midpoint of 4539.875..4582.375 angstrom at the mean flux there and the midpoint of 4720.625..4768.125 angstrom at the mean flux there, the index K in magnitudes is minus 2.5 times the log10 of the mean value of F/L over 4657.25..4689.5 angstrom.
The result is 0.023 mag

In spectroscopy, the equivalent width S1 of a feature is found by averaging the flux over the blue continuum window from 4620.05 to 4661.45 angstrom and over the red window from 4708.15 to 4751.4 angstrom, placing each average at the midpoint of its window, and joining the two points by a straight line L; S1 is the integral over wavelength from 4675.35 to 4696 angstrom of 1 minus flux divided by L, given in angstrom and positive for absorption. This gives 0.22 angstrom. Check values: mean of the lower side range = 9.25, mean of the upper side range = 9.42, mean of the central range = 9.24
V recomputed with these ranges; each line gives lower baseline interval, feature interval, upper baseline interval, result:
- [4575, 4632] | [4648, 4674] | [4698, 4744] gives 0.2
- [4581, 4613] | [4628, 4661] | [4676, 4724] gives -0.8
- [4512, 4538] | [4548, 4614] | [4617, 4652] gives -0.2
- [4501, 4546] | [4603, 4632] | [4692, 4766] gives -1.1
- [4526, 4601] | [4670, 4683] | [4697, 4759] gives 0.7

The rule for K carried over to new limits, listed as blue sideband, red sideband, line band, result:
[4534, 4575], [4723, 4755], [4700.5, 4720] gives 0.04 mag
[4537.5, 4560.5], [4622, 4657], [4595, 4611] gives 0.06 mag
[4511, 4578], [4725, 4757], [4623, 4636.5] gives -0.06 mag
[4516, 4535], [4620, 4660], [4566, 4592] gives -0.02 mag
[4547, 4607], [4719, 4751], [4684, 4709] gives 0.02 mag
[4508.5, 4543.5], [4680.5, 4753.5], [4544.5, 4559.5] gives -0.02 mag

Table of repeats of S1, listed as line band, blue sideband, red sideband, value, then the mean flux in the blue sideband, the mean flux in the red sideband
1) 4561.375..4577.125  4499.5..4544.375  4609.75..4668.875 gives -0.3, 8.63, 9.26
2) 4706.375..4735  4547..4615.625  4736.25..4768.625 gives 0.5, 8.91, 9.42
